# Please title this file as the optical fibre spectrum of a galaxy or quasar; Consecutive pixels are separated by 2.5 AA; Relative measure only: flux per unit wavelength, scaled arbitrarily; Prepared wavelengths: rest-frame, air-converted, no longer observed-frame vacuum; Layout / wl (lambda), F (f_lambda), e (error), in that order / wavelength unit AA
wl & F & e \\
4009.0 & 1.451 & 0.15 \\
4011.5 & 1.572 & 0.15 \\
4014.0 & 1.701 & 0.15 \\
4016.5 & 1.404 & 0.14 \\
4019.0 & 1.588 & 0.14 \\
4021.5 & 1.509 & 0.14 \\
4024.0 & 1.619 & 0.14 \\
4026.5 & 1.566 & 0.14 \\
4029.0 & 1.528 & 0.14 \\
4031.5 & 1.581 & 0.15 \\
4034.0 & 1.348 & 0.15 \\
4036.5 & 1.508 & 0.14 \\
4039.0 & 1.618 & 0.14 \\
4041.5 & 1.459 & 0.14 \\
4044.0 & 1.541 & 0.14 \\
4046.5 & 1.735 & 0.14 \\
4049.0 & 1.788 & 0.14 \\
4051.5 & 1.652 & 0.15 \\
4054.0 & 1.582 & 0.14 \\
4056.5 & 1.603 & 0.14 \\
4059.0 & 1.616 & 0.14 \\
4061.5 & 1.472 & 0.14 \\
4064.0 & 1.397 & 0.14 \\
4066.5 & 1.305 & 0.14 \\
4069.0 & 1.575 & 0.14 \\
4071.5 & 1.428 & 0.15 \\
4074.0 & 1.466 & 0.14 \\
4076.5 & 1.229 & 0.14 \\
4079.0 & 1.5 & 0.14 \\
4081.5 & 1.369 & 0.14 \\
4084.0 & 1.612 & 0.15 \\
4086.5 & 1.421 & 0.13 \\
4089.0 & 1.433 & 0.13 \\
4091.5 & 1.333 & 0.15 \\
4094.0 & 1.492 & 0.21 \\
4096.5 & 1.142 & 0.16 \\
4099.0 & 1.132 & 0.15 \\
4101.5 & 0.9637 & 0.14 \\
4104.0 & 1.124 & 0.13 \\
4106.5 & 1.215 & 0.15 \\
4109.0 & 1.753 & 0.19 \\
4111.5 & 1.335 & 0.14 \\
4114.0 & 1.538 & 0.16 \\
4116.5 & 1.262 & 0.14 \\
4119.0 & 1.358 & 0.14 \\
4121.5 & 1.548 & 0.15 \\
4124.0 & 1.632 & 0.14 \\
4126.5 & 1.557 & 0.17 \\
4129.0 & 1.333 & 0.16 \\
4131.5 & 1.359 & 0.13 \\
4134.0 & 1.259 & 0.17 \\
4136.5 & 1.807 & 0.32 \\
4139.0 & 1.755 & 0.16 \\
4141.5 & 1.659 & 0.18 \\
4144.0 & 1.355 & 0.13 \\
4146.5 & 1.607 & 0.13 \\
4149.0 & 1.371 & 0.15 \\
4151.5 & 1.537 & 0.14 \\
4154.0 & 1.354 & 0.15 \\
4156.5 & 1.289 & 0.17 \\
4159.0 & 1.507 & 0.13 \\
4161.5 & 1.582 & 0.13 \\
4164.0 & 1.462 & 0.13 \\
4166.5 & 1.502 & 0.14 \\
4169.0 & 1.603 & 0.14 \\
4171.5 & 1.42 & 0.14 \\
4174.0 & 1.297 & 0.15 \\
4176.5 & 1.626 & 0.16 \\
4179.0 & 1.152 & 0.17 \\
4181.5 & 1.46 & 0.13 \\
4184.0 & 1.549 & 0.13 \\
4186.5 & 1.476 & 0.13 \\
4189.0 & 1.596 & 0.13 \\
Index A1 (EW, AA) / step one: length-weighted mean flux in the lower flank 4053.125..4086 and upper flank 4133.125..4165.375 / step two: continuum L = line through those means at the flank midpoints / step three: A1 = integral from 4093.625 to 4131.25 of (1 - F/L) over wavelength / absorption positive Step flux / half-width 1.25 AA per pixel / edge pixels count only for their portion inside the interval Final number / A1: 3.39 AA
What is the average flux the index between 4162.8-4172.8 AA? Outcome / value 1.5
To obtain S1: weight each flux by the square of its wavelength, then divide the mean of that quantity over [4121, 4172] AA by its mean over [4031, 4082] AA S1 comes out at 1.04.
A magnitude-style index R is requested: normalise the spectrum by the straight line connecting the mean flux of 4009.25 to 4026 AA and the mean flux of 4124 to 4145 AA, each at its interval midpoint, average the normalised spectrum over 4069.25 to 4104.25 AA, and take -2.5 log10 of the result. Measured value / 0.14 mag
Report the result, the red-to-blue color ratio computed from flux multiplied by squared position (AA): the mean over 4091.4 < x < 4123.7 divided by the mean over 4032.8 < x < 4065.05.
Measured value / 0.88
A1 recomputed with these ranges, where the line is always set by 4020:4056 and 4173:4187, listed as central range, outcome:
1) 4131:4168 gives -1.0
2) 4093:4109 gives 3.1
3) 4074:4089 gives 1.0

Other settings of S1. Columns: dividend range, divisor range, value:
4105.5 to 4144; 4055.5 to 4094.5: 1.05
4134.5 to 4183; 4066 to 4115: 1.12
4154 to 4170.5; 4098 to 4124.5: 1.13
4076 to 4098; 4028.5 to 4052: 0.91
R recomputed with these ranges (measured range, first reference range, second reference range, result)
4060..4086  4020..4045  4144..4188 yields 0.05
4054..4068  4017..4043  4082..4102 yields -0.04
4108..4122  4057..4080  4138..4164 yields 0.01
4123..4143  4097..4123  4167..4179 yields -0.13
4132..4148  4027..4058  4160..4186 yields -0.05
